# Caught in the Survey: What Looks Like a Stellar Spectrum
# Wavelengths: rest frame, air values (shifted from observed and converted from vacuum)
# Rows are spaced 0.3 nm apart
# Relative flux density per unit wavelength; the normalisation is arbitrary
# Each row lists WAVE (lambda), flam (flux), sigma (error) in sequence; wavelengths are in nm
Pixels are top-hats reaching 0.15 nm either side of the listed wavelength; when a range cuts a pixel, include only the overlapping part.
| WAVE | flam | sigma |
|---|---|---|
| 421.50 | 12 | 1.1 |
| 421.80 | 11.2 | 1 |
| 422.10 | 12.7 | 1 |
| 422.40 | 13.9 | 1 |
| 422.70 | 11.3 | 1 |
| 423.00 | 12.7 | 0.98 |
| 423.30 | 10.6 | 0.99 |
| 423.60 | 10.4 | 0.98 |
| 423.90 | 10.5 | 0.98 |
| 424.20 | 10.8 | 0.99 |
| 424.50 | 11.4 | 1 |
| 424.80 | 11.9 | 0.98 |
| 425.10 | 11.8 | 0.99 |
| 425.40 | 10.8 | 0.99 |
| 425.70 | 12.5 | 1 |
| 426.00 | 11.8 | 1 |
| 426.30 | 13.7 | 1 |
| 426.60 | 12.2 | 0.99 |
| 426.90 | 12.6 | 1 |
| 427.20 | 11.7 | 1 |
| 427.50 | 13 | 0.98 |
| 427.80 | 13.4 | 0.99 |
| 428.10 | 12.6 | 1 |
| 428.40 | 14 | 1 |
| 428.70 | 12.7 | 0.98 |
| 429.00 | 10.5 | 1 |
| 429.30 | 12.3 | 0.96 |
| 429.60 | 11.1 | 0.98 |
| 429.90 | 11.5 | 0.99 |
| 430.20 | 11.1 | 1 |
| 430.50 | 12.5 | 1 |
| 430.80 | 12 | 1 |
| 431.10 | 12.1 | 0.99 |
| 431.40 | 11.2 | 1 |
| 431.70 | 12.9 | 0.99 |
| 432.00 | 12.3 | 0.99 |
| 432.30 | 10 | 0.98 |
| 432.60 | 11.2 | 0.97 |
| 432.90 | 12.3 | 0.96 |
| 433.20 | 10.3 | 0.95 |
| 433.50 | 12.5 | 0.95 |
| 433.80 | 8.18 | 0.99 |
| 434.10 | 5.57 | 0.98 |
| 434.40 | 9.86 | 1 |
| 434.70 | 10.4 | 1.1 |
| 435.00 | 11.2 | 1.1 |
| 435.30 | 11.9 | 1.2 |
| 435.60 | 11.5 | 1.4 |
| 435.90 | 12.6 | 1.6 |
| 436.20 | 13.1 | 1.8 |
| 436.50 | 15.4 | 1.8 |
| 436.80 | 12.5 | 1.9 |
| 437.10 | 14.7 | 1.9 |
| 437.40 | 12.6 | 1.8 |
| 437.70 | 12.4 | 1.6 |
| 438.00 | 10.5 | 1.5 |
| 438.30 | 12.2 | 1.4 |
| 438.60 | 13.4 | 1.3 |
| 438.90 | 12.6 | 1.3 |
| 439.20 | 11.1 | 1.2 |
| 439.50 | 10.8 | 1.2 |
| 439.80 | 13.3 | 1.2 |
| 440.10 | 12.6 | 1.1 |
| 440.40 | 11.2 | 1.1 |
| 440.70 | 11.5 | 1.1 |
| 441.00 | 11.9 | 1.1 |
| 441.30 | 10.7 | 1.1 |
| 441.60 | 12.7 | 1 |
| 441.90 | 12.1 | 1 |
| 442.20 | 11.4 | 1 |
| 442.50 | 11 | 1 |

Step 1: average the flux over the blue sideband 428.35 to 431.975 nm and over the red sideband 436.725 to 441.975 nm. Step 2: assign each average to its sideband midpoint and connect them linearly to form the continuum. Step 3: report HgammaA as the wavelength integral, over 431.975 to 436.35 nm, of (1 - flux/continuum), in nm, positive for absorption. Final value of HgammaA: 0.442 nm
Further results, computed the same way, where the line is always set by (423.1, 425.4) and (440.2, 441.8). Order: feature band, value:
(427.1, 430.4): -0.28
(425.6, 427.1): -0.19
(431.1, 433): -0.05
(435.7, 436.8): -0.19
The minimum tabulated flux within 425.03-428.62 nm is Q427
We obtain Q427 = 10.8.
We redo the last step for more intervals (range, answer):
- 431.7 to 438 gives 5.57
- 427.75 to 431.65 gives 10.5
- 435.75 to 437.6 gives 12.5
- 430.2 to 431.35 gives 11.1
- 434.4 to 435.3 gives 10.4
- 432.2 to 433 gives 10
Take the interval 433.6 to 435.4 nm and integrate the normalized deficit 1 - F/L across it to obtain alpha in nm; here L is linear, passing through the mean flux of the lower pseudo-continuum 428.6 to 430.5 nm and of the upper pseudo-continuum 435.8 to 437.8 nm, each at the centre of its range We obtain 0.46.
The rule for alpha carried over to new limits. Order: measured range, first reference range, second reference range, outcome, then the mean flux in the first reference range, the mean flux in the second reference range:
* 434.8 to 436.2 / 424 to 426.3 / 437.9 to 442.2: -0.01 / 11.7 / 11.9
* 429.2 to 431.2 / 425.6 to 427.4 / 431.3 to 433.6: 0.02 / 12.4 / 11.6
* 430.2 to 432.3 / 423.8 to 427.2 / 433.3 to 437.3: -0.05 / 11.8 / 11.5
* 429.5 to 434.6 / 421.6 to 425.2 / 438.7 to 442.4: 0.33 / 11.6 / 11.8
